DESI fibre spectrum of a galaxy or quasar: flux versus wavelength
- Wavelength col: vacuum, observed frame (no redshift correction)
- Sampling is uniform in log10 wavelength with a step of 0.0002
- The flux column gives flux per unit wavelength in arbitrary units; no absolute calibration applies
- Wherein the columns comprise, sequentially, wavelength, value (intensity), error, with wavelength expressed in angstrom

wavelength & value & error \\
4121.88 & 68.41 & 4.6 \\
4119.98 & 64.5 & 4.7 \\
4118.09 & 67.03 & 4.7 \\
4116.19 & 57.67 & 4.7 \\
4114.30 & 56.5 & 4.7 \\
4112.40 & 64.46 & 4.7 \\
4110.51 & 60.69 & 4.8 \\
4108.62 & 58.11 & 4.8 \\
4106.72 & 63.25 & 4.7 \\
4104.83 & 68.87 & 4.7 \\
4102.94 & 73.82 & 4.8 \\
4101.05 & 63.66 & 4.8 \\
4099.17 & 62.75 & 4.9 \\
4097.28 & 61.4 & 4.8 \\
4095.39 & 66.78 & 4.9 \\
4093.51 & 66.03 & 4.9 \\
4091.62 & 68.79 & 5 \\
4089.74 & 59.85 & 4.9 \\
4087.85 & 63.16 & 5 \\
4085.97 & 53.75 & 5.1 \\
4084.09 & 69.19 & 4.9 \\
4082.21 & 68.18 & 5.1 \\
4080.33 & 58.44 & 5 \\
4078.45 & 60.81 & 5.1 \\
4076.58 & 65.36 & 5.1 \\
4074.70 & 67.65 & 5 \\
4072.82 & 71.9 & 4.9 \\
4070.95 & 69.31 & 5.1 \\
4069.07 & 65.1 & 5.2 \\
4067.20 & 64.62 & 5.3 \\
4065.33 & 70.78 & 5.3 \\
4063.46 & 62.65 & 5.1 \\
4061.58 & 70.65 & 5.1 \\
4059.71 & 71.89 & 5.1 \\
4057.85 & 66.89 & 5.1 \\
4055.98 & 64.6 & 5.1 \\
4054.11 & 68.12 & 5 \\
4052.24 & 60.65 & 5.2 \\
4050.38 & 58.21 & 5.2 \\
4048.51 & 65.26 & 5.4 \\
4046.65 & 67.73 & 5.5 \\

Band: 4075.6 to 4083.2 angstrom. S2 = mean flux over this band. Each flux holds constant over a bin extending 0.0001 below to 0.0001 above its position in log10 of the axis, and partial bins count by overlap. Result 63.3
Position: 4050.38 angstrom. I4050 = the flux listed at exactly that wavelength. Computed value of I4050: 58.21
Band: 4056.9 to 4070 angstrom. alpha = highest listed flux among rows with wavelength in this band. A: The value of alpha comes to 71.89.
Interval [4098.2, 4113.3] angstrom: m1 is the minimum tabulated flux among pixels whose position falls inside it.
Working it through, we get 58.11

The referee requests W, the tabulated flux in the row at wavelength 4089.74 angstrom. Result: 59.85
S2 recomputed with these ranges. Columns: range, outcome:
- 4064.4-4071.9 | 67.5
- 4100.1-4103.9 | 68.8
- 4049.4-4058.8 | 63.7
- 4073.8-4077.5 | 66.4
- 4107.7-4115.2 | 60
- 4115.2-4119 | 62.2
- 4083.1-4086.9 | 61.6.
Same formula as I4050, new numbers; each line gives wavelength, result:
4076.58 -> 65.36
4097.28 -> 61.4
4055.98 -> 64.6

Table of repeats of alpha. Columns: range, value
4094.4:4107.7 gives 73.82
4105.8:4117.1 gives 64.46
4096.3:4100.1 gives 62.75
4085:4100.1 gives 68.79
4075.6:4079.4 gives 65.36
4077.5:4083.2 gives 68.18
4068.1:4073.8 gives 71.9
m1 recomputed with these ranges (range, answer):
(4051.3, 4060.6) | 60.65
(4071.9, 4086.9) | 53.75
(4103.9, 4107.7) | 63.25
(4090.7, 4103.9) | 61.4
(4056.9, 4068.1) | 62.65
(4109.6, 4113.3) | 60.69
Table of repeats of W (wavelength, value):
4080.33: 58.44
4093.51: 66.03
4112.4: 64.46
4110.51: 60.69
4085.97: 53.75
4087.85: 63.16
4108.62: 58.11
